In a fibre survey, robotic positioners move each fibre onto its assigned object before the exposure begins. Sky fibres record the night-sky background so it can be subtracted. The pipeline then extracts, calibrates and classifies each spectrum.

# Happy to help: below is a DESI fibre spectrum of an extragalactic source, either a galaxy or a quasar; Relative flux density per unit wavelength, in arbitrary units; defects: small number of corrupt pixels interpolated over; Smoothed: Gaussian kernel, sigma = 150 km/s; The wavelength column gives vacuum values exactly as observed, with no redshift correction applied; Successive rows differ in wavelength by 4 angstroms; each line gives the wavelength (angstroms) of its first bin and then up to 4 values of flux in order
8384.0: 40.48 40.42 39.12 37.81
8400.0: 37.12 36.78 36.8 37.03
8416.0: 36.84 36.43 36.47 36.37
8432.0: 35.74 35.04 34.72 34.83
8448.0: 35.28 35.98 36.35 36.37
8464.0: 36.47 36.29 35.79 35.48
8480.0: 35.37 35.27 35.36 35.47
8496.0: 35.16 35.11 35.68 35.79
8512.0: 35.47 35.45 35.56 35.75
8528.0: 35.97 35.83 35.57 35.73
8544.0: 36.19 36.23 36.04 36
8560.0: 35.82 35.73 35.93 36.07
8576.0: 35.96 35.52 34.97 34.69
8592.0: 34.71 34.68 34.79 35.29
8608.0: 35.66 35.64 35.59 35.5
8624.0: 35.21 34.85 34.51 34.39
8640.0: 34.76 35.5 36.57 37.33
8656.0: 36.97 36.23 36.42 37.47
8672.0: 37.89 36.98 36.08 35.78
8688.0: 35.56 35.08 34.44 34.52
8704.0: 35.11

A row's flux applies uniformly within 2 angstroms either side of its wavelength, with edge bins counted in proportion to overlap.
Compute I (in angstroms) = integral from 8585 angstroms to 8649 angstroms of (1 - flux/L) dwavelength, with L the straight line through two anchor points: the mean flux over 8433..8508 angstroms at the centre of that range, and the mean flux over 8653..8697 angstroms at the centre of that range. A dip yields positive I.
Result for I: 1.8 angstroms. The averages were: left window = 35.6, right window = 36.3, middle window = 35.1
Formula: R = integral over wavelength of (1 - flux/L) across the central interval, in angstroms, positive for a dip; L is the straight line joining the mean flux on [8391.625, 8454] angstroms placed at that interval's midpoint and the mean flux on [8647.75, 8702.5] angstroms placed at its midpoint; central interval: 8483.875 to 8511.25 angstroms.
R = 0.7 angstroms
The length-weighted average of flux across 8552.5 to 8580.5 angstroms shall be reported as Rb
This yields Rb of 35.9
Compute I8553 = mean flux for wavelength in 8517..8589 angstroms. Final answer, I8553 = 35.8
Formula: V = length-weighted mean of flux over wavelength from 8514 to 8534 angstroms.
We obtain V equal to 35.7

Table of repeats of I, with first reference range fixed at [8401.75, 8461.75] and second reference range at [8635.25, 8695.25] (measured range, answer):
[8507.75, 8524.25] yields 0.3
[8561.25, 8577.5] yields 0.1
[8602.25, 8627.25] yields 0.5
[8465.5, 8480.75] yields 0.1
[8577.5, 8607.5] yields 1.0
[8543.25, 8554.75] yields 0.0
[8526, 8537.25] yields 0.1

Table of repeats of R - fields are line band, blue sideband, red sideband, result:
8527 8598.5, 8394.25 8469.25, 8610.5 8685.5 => 0.9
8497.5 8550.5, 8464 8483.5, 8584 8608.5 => -0.4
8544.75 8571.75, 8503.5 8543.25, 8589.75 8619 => -0.4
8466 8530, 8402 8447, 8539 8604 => 0.5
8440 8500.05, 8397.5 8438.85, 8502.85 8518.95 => 0.6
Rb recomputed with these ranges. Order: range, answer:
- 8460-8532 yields 35.6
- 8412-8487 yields 35.9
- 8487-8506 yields 35.4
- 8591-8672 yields 35.7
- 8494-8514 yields 35.4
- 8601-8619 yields 35.5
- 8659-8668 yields 36.6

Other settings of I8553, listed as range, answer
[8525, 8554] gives 35.9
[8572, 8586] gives 35.6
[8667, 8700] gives 36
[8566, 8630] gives 35.3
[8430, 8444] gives 35.1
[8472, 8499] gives 35.4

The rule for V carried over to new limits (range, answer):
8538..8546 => 36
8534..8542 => 35.6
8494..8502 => 35.1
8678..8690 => 35.8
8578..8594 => 35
